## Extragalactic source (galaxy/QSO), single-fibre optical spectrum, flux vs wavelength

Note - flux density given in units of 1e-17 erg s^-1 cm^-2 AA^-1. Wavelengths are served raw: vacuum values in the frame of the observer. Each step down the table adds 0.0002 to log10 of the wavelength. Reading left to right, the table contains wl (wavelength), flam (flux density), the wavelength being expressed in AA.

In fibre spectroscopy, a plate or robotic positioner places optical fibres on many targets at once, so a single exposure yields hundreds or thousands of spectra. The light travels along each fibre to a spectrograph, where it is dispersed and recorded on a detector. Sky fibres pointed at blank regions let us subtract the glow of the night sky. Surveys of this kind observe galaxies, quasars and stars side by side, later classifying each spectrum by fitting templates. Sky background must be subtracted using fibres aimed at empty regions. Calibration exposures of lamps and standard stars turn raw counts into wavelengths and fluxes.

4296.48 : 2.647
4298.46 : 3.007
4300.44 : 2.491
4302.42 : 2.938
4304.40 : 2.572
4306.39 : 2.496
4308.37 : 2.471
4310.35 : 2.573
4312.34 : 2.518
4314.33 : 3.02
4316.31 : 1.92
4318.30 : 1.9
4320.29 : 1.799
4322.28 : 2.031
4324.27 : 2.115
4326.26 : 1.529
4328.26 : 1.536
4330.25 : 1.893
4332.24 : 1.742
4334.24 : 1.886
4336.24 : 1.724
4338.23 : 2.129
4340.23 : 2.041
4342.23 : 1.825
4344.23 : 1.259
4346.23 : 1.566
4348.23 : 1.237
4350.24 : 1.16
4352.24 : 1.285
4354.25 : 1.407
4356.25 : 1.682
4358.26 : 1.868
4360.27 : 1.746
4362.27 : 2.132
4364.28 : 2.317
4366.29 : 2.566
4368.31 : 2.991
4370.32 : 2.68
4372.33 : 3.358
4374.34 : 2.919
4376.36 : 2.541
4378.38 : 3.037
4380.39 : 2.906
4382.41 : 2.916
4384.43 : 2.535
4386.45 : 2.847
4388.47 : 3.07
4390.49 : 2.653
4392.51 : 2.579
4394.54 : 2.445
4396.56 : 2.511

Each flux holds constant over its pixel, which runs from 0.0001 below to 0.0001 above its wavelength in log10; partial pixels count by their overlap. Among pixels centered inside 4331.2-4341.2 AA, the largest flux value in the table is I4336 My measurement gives 2.129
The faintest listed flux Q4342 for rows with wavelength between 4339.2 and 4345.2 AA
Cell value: 1.259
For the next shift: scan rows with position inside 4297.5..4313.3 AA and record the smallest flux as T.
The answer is 2.471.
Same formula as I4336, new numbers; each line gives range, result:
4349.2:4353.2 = 1.285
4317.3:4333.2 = 2.115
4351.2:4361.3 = 1.868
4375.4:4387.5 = 3.037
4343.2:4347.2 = 1.566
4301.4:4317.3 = 3.02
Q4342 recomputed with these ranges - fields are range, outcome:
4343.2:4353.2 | 1.16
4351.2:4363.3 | 1.285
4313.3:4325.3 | 1.799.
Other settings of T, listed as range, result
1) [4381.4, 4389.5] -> 2.535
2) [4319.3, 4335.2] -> 1.529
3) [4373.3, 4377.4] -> 2.541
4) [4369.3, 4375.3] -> 2.68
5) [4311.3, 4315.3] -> 2.518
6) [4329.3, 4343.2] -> 1.724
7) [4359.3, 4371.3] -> 1.746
